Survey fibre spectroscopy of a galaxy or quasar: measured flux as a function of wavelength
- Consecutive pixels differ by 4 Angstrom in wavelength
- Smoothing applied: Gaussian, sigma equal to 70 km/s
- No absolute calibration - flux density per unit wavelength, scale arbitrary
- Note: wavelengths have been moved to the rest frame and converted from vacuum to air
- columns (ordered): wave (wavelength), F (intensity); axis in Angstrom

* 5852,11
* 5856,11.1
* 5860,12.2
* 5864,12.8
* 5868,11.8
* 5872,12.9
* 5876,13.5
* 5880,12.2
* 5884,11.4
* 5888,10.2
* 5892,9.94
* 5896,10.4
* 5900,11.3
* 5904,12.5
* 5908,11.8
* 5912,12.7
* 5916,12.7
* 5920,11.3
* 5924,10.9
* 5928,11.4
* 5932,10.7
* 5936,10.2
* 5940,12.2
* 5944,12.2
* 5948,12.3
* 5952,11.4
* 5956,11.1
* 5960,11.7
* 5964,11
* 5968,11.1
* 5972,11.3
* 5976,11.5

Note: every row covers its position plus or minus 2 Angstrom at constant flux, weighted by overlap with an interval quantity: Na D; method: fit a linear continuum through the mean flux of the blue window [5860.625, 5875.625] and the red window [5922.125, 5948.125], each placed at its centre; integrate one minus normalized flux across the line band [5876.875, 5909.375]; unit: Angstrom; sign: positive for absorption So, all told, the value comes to 2.2 Angstrom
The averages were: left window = 12.6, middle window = 11.3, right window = 11.4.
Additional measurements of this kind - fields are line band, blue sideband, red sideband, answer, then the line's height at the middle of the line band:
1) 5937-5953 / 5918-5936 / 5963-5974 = -1.30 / 11.1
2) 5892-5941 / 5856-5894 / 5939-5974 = 1.15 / 11.7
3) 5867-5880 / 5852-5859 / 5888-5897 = -2.46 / 10.7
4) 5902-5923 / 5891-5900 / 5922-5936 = -2.89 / 10.7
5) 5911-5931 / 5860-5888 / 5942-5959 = 0.41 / 11.9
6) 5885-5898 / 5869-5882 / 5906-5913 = 2.32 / 12.5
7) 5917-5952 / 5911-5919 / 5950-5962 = 1.57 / 12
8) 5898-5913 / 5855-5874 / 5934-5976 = -0.21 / 11.9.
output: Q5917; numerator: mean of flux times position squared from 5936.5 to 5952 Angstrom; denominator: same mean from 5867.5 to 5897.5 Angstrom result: 1.06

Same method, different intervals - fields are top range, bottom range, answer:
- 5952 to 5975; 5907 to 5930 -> 0.97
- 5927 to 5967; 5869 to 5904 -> 1.01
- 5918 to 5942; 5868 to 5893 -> 0.96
